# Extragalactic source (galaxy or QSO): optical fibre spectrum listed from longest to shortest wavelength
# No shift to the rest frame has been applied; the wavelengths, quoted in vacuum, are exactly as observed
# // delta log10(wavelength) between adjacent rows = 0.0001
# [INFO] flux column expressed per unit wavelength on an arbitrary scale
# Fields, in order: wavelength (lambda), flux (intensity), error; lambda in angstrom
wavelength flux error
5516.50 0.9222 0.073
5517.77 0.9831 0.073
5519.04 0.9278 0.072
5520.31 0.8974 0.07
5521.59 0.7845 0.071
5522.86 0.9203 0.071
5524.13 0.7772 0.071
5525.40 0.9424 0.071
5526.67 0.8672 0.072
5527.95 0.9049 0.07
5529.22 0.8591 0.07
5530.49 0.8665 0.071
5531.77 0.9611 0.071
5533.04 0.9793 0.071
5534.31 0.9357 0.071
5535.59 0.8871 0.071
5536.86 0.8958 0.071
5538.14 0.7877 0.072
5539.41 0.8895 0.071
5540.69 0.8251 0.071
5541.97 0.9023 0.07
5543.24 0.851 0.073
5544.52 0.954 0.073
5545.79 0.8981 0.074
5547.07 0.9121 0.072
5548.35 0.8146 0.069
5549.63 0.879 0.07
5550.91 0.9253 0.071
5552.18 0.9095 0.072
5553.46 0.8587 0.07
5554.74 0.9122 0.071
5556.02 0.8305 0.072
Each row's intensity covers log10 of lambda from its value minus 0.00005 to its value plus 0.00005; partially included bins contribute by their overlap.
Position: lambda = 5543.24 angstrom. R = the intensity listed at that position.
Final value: 0.851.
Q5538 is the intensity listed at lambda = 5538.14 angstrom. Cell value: 0.7877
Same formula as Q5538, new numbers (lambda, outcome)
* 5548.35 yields 0.8146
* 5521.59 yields 0.7845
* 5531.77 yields 0.9611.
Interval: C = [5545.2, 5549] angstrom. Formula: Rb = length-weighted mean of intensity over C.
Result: 0.873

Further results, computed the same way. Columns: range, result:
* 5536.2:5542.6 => 0.86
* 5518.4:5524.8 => 0.862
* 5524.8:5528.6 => 0.904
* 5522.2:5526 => 0.88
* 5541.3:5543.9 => 0.876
